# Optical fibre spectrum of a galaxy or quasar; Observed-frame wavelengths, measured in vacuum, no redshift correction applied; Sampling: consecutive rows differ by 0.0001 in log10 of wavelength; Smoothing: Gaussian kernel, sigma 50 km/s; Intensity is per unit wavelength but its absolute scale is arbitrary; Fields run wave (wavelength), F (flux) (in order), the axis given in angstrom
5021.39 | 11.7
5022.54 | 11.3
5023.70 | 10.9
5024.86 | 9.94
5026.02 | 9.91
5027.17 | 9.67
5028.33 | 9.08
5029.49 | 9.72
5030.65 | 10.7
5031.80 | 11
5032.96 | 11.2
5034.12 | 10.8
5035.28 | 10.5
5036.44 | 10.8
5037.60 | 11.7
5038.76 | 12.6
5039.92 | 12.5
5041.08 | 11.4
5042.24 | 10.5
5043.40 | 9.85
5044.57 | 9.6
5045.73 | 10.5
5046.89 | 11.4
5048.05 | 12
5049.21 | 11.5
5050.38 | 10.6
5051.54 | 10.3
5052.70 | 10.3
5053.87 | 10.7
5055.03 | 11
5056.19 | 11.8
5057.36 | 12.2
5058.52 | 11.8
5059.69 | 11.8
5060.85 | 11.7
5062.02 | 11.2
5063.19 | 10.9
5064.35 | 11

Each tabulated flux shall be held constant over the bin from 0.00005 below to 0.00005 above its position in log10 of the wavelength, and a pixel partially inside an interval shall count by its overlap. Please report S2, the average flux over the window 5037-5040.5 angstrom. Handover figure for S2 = 12.3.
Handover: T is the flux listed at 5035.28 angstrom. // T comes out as 10.5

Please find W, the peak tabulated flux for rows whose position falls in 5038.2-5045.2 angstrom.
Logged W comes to 12.6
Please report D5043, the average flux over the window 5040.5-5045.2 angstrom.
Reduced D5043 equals 10.3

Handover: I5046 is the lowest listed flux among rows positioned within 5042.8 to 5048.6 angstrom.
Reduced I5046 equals 9.6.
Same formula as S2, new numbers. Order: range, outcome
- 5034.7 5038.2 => 11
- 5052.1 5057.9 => 11.2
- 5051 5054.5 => 10.4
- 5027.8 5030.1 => 9.41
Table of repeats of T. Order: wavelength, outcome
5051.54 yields 10.3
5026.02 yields 9.91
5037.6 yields 11.7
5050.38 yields 10.6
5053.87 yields 10.7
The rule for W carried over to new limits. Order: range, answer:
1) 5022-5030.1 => 11.3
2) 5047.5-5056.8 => 12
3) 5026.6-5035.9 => 11.2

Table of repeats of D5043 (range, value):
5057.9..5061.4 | 11.8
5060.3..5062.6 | 11.4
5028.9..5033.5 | 10.7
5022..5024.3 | 11.1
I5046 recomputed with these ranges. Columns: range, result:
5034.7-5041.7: 10.5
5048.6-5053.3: 10.3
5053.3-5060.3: 10.7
